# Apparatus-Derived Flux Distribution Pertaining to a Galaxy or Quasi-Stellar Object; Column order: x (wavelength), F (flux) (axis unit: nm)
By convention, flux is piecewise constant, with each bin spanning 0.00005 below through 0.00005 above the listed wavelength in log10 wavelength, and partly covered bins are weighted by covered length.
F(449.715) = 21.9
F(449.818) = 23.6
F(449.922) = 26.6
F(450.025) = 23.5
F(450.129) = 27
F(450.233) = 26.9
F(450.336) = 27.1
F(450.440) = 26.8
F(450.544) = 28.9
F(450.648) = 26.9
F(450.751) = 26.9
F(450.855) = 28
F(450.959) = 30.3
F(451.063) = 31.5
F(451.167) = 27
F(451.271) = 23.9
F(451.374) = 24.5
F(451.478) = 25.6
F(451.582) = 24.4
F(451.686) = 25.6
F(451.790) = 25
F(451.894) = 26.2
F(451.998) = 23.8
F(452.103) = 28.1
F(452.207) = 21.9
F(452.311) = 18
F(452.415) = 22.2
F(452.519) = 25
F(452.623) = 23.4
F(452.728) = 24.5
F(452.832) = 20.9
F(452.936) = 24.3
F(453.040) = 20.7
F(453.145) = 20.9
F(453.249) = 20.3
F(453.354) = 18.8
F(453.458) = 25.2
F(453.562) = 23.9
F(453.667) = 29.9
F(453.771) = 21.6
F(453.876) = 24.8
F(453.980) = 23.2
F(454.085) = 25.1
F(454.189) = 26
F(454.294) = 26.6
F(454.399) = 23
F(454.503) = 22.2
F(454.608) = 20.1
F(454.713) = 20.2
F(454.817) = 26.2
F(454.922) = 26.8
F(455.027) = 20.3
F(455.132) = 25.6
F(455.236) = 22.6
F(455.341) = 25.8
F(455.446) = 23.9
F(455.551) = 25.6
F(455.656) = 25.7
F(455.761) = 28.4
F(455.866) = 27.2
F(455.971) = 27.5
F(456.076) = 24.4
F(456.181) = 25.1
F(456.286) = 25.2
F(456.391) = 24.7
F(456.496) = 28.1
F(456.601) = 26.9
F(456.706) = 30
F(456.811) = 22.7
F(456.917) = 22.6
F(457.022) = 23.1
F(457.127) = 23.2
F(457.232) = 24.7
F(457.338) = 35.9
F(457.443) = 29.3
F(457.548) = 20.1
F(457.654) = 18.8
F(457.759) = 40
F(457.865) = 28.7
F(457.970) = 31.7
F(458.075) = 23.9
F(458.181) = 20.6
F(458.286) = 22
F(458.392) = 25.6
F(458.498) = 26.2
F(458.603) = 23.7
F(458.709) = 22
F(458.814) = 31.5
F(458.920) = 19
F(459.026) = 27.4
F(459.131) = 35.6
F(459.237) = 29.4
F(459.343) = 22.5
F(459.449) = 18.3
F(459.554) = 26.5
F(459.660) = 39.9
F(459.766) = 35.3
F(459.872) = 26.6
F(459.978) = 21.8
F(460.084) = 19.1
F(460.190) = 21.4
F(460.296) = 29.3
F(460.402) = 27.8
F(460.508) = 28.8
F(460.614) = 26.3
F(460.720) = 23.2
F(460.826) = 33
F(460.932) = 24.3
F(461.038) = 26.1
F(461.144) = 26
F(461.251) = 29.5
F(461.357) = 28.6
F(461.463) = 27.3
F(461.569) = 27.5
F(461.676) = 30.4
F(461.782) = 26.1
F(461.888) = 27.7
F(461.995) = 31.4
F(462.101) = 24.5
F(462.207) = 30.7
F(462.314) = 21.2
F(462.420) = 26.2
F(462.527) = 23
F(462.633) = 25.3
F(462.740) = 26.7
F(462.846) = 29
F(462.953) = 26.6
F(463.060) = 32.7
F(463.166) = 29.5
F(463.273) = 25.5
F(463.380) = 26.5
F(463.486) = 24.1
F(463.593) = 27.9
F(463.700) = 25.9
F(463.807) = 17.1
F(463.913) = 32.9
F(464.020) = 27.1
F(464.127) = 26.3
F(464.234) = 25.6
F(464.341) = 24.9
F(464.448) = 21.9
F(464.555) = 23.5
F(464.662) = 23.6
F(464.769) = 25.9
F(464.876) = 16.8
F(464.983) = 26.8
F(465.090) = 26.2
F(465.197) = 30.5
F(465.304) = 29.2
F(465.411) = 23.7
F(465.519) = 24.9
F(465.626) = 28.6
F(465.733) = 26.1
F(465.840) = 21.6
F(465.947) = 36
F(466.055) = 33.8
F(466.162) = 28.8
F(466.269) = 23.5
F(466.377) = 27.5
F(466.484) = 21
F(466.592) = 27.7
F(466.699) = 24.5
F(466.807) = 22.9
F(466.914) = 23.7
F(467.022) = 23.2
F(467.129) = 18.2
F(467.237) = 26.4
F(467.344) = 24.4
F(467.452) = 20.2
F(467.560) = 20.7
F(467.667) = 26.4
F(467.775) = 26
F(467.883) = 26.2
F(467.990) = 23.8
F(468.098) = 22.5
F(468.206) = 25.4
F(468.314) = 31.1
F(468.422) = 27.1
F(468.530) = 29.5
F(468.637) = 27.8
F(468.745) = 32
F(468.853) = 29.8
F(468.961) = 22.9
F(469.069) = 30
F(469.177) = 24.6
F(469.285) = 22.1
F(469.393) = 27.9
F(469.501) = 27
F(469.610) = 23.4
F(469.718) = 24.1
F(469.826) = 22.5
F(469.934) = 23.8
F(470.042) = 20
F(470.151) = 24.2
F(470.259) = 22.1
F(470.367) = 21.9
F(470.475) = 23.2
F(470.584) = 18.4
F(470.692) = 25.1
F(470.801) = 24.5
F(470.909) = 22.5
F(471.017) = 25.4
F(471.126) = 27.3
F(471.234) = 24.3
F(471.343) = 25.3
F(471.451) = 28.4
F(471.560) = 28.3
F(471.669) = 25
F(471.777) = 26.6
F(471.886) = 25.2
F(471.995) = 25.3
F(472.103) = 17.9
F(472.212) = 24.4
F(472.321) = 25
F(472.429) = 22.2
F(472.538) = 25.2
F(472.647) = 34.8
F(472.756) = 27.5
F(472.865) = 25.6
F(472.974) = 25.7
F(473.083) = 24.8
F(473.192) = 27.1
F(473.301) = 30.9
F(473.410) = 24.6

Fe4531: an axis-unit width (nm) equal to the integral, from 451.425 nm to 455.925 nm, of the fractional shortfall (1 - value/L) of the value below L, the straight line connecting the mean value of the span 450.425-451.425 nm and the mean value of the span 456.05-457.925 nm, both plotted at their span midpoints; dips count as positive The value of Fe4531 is 0.51 nm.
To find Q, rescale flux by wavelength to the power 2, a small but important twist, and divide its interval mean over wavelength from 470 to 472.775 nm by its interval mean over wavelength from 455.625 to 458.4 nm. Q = 1.00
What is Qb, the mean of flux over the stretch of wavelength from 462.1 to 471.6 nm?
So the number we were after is 25.5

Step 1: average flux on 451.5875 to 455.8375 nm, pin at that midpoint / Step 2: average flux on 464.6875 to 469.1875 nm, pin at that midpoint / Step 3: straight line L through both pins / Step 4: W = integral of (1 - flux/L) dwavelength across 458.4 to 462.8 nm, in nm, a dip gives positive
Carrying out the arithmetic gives -0.33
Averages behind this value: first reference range 23.8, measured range 26.8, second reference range 25.9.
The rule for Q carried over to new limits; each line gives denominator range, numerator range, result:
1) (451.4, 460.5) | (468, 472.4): 1.06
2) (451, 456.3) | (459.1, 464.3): 1.15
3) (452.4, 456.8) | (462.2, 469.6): 1.12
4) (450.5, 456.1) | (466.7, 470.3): 1.08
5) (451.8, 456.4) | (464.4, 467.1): 1.12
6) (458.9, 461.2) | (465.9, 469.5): 1.00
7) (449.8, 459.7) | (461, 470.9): 1.07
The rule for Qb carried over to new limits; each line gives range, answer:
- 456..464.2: 26.6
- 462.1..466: 26.1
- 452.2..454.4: 23.2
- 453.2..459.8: 25.6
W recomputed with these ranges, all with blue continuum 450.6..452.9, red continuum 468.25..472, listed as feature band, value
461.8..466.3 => -0.20 nm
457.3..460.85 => -0.21 nm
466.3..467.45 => 0.07 nm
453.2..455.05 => 0.11 nm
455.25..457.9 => -0.11 nm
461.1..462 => -0.10 nm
